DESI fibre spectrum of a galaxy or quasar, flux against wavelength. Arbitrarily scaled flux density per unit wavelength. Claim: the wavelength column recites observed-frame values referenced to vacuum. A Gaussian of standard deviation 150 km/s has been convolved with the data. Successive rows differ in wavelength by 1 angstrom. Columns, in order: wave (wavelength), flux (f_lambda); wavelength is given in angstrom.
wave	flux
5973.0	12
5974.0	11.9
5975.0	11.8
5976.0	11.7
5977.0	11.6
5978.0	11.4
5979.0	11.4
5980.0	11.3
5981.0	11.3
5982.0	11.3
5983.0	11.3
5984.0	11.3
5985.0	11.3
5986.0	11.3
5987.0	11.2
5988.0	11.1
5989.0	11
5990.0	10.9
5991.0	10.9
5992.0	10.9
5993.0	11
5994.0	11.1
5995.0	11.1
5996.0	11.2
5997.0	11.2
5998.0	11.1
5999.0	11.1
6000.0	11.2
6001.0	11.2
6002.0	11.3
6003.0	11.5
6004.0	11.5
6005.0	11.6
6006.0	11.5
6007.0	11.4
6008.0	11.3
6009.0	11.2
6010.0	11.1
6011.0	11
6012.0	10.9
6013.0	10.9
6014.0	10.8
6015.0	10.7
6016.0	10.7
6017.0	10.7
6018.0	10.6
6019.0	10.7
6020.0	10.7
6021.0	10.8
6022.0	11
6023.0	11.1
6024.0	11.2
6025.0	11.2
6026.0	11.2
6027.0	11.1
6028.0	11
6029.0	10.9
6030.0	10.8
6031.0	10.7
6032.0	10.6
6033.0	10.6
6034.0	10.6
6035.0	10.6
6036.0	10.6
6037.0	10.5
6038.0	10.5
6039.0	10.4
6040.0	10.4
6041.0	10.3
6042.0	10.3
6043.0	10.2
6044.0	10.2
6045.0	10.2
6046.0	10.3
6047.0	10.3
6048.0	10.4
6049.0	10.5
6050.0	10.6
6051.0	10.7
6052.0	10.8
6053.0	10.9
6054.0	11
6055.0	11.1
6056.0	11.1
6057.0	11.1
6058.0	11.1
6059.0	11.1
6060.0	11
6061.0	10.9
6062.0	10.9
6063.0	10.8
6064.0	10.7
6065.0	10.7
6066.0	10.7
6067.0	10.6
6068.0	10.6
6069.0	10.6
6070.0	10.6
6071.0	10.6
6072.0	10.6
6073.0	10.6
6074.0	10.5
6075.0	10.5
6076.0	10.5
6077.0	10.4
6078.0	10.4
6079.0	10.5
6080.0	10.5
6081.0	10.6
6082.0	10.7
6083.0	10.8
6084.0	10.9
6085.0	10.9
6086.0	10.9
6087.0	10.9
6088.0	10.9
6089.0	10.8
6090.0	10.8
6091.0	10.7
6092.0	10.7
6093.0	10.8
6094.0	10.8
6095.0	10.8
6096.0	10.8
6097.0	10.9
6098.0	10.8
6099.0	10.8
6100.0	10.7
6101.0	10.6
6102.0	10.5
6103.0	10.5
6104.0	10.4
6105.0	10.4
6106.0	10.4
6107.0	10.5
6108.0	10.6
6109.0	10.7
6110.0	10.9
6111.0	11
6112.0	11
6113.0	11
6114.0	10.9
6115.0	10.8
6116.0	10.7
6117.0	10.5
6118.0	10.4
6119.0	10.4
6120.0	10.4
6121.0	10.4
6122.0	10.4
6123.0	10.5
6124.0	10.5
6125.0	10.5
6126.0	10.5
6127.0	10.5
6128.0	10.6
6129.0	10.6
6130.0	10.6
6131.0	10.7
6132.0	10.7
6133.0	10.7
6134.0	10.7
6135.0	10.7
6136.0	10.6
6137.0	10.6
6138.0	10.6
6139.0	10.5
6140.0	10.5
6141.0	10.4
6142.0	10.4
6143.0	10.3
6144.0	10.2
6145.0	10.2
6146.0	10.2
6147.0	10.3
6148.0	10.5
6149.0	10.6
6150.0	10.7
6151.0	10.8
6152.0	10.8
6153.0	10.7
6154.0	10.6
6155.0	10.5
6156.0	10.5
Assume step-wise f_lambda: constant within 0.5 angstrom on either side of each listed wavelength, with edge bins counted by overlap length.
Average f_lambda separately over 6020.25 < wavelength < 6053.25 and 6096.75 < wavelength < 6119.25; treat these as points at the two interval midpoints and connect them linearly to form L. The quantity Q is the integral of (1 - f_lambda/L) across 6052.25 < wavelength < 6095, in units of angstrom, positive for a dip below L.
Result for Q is -0.4 angstrom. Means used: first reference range 10.6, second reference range 10.7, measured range 10.8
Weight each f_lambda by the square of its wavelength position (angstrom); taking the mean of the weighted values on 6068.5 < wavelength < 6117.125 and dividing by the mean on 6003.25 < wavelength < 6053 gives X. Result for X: 1.0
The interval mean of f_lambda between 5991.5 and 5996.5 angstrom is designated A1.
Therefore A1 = 11.1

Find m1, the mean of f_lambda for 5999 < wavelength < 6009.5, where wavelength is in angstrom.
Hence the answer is 11.4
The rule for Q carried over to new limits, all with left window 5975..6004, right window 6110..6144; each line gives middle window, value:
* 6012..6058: 1.3 angstrom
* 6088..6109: 0.1 angstrom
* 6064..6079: 0.4 angstrom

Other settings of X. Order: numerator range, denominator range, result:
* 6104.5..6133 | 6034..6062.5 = 1.02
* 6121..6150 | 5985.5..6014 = 0.98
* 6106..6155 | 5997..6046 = 1.01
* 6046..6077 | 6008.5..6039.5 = 1.00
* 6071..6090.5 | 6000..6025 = 0.99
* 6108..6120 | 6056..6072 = 1.01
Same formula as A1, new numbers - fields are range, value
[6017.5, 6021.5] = 10.7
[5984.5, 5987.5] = 11.3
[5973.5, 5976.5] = 11.8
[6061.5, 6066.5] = 10.8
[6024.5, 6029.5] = 11.1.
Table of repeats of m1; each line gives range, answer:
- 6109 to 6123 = 10.7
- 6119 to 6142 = 10.5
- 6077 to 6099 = 10.8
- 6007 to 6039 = 10.9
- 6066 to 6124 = 10.7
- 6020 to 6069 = 10.7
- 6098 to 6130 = 10.6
